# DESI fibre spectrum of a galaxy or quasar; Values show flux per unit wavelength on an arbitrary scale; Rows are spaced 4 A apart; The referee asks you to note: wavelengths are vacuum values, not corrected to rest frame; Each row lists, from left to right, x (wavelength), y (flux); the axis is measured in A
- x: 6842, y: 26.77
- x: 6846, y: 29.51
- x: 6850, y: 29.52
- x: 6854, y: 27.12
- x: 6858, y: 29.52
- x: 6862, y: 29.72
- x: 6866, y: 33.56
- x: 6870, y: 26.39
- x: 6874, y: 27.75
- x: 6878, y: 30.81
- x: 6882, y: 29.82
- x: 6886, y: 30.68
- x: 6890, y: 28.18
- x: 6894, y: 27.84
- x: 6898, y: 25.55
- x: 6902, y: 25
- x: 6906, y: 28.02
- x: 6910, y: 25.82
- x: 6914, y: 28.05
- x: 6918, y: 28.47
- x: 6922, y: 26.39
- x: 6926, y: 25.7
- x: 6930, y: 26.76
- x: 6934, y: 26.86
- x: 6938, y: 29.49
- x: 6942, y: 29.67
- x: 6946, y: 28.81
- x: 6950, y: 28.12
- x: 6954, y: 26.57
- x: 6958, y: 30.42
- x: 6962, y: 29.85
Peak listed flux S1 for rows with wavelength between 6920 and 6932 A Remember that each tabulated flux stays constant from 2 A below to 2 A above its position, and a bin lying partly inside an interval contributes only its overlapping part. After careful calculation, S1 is 26.76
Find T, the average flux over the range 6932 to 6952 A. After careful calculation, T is 28.6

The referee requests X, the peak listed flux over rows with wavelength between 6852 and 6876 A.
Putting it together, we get 33.56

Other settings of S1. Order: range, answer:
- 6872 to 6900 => 30.81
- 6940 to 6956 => 29.67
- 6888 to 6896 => 28.18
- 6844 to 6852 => 29.52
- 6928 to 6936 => 26.86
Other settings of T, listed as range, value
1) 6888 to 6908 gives 26.9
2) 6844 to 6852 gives 29.5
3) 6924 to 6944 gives 27.7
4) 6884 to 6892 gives 29.4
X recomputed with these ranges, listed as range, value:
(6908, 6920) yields 28.47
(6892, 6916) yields 28.05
